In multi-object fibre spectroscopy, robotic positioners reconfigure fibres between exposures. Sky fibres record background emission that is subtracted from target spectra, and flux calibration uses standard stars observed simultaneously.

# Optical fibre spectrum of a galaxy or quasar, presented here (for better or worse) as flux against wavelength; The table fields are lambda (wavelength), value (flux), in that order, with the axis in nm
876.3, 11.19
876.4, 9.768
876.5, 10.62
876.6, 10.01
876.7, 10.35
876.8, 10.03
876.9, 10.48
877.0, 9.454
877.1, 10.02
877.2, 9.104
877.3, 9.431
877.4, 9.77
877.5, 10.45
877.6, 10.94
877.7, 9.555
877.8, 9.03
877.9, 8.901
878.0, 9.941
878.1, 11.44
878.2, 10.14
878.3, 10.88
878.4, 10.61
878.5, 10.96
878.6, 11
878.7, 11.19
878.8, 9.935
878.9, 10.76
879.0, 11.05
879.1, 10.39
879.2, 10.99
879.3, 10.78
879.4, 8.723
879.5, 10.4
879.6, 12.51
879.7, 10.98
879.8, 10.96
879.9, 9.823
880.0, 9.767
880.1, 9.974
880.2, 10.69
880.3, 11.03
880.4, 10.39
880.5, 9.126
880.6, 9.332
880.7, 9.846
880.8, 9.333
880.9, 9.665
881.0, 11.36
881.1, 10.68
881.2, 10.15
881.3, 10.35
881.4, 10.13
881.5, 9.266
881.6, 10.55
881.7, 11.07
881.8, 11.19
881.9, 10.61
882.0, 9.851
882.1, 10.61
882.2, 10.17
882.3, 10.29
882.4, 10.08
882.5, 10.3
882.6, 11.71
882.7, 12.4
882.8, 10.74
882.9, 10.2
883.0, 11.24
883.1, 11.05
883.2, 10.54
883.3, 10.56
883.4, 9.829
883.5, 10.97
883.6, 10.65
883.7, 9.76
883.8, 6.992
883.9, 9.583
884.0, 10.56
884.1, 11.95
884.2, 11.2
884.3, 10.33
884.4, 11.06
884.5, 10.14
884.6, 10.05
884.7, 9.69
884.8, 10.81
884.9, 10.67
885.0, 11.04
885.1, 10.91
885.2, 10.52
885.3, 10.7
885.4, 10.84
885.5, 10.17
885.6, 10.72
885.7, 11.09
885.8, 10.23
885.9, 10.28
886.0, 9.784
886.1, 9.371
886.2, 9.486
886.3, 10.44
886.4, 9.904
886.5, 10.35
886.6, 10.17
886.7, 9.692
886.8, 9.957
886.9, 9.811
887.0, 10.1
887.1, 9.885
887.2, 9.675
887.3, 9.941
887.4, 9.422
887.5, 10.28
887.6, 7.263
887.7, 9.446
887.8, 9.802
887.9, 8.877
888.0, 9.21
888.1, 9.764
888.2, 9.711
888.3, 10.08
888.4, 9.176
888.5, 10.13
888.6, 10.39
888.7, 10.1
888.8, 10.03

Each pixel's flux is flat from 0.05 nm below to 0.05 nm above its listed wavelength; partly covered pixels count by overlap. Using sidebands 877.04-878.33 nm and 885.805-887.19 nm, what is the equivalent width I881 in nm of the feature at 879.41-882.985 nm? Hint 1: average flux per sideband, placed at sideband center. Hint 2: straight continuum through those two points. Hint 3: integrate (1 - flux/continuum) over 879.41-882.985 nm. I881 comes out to -0.17 nm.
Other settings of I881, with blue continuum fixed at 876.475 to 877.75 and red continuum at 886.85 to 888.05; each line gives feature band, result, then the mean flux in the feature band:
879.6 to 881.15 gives -0.068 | 10.3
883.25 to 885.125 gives -0.137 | 10.3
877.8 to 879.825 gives -0.136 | 10.6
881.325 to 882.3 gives -0.061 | 10.4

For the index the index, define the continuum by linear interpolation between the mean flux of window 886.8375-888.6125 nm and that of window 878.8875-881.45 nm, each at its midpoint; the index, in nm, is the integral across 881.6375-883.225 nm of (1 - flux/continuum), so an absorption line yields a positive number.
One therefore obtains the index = -0.099 nm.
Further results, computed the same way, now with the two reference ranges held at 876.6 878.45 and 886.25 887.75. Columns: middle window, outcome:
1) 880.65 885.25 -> -0.27 nm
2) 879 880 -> -0.06 nm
